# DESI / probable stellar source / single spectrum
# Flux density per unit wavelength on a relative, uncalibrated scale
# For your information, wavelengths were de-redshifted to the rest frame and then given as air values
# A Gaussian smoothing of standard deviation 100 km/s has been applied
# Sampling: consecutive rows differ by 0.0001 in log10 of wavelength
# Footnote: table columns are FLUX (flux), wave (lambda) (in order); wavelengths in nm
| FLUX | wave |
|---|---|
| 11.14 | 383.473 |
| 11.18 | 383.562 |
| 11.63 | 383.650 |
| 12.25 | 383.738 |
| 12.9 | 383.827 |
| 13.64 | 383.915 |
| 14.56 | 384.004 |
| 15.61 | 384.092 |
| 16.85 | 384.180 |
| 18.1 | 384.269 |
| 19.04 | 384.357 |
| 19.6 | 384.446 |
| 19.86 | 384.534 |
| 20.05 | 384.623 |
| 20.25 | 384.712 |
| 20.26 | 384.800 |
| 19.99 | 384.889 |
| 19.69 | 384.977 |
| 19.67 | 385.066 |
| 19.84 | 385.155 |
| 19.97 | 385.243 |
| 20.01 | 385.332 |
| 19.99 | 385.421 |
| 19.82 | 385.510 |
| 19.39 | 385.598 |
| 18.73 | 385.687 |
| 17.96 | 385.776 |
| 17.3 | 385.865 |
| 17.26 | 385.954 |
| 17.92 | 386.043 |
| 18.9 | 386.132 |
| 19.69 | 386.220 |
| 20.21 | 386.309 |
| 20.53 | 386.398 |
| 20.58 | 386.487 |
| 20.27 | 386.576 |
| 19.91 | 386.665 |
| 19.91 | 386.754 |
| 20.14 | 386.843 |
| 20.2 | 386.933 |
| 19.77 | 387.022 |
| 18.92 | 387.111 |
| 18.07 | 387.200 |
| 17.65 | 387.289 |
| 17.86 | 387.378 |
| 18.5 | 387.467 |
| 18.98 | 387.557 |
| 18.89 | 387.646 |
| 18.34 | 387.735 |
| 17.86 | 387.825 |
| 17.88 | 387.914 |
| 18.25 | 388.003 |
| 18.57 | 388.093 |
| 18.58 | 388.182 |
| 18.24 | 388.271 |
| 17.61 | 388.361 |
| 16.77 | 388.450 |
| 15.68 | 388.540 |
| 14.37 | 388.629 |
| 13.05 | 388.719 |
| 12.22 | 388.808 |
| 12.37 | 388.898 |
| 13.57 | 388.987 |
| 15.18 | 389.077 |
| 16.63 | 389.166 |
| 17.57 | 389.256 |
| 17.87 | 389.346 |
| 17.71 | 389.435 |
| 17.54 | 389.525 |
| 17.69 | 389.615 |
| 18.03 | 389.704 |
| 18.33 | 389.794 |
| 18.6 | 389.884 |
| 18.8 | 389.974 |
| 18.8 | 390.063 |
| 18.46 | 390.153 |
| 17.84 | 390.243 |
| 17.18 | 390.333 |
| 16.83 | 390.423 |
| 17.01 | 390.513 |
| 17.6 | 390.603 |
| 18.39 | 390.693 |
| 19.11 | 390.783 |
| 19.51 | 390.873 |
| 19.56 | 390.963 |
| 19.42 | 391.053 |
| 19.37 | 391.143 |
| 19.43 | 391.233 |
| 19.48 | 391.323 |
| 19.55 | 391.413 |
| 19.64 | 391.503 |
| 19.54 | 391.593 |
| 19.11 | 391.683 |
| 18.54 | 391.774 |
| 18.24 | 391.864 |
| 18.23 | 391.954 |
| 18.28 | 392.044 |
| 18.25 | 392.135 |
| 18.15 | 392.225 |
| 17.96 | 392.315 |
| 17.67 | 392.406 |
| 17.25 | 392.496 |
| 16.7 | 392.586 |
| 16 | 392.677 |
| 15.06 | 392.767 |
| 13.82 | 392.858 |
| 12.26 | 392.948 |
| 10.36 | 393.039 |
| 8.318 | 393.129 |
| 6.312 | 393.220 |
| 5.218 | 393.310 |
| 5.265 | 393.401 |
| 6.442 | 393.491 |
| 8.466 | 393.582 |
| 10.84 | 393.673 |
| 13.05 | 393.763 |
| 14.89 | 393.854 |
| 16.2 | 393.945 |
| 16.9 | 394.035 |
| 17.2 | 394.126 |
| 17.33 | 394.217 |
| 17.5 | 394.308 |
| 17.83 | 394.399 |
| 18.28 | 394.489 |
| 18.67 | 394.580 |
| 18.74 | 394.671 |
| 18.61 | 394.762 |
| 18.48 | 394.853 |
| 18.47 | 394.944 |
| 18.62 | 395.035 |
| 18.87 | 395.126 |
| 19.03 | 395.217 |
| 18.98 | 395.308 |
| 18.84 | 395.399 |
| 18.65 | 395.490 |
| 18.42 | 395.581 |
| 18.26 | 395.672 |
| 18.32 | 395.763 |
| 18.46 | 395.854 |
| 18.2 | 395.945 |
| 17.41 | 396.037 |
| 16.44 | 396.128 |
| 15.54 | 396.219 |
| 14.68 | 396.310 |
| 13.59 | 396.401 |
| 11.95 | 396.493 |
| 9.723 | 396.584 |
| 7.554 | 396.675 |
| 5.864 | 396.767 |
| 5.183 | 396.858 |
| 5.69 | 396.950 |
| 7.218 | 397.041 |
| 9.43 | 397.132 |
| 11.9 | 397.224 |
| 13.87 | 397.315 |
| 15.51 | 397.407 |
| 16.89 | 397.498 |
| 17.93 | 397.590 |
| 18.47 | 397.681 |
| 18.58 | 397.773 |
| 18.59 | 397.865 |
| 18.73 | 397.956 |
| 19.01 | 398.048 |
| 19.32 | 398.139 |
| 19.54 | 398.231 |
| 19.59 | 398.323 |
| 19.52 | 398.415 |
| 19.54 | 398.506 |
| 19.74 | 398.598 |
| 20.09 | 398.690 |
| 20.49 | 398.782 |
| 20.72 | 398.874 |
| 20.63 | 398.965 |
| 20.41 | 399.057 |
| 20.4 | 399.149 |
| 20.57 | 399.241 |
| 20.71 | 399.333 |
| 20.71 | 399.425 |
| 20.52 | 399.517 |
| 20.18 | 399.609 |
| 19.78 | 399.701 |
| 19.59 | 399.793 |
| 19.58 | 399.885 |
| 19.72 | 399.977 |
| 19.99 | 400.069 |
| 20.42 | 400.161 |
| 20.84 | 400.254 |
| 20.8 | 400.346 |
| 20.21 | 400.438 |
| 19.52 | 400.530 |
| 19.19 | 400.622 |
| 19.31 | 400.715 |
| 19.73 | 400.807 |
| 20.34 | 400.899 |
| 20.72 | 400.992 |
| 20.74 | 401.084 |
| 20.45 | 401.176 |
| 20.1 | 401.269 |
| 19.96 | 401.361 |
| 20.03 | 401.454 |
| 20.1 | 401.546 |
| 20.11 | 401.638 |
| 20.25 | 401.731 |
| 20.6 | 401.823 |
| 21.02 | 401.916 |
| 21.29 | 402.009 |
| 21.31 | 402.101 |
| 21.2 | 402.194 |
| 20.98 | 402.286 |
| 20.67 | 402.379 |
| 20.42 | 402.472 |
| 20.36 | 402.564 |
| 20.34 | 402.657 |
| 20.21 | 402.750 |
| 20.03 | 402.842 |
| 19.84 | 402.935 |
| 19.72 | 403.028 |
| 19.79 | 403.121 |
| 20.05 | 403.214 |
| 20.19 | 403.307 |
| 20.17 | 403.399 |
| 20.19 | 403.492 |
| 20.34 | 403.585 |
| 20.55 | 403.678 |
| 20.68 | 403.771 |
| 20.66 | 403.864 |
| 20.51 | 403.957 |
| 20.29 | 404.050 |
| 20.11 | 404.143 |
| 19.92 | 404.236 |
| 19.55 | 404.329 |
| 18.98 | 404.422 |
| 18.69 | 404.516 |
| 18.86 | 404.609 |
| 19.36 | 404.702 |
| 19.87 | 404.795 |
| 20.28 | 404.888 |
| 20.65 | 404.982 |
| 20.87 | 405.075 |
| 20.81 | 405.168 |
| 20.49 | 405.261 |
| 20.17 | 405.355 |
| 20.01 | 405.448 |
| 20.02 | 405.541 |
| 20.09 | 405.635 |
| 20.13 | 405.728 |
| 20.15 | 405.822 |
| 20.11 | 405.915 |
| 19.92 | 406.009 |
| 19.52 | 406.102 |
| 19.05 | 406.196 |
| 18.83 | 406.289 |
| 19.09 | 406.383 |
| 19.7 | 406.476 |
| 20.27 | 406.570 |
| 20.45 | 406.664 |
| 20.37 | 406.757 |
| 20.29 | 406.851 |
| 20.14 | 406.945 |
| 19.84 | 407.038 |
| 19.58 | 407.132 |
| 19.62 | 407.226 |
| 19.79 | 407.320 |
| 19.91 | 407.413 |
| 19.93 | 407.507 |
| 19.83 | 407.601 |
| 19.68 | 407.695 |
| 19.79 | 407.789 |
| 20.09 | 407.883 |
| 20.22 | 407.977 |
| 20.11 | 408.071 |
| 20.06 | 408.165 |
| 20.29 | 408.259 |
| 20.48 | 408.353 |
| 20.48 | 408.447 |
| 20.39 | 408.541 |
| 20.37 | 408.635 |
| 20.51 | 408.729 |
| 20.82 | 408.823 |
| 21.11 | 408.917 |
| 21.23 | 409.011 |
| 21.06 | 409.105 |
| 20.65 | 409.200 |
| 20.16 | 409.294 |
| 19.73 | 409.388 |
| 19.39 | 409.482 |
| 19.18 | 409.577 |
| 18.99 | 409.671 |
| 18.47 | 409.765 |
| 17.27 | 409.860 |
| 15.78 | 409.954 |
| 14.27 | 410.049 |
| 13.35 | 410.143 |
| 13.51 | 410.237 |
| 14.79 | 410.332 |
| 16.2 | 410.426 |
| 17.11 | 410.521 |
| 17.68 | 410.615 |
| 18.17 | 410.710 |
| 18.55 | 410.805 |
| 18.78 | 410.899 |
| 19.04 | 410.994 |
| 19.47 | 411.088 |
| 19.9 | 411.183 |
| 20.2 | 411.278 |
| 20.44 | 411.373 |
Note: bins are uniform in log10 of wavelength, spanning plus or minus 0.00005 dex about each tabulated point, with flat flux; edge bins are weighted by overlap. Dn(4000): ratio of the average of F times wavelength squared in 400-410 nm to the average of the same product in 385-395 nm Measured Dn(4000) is 1.3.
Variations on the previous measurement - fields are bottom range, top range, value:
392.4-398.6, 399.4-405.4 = 1.39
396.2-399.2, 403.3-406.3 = 1.32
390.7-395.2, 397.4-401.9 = 1.27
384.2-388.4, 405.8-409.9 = 1.16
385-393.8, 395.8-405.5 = 1.16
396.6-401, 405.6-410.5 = 1.14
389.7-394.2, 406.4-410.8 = 1.29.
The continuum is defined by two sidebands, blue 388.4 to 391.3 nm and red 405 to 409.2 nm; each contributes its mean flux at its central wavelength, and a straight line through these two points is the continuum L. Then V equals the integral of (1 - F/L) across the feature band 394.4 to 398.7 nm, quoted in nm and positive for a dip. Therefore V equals 0.500 nm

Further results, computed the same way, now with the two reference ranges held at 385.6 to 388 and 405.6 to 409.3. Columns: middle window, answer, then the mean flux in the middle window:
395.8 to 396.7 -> 0.227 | 14.6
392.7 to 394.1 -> 0.598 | 11.1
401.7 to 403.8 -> -0.064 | 20.4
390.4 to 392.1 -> 0.033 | 18.8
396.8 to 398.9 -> 0.358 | 16.2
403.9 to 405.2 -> 0.002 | 19.9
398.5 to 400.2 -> -0.050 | 20.2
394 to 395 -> 0.069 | 18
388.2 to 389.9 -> 0.249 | 16.3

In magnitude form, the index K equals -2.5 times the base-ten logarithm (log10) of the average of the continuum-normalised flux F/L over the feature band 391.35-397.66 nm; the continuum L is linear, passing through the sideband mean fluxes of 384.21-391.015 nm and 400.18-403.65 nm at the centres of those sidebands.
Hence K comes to 0.26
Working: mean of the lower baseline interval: 18.3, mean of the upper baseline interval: 20.3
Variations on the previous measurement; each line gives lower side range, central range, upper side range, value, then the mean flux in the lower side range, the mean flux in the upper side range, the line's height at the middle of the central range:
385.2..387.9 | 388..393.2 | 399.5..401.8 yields 0.137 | 19.1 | 20.1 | 19.4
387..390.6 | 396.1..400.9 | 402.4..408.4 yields 0.101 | 17.3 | 20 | 18.9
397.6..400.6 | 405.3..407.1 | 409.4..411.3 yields -0.086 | 19.9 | 17.5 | 18.4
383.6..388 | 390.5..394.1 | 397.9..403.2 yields 0.223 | 18.5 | 20.2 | 19.2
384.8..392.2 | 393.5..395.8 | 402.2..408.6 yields 0.118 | 18.3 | 20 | 18.9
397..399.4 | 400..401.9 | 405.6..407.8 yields -0.088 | 18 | 19.8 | 18.6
